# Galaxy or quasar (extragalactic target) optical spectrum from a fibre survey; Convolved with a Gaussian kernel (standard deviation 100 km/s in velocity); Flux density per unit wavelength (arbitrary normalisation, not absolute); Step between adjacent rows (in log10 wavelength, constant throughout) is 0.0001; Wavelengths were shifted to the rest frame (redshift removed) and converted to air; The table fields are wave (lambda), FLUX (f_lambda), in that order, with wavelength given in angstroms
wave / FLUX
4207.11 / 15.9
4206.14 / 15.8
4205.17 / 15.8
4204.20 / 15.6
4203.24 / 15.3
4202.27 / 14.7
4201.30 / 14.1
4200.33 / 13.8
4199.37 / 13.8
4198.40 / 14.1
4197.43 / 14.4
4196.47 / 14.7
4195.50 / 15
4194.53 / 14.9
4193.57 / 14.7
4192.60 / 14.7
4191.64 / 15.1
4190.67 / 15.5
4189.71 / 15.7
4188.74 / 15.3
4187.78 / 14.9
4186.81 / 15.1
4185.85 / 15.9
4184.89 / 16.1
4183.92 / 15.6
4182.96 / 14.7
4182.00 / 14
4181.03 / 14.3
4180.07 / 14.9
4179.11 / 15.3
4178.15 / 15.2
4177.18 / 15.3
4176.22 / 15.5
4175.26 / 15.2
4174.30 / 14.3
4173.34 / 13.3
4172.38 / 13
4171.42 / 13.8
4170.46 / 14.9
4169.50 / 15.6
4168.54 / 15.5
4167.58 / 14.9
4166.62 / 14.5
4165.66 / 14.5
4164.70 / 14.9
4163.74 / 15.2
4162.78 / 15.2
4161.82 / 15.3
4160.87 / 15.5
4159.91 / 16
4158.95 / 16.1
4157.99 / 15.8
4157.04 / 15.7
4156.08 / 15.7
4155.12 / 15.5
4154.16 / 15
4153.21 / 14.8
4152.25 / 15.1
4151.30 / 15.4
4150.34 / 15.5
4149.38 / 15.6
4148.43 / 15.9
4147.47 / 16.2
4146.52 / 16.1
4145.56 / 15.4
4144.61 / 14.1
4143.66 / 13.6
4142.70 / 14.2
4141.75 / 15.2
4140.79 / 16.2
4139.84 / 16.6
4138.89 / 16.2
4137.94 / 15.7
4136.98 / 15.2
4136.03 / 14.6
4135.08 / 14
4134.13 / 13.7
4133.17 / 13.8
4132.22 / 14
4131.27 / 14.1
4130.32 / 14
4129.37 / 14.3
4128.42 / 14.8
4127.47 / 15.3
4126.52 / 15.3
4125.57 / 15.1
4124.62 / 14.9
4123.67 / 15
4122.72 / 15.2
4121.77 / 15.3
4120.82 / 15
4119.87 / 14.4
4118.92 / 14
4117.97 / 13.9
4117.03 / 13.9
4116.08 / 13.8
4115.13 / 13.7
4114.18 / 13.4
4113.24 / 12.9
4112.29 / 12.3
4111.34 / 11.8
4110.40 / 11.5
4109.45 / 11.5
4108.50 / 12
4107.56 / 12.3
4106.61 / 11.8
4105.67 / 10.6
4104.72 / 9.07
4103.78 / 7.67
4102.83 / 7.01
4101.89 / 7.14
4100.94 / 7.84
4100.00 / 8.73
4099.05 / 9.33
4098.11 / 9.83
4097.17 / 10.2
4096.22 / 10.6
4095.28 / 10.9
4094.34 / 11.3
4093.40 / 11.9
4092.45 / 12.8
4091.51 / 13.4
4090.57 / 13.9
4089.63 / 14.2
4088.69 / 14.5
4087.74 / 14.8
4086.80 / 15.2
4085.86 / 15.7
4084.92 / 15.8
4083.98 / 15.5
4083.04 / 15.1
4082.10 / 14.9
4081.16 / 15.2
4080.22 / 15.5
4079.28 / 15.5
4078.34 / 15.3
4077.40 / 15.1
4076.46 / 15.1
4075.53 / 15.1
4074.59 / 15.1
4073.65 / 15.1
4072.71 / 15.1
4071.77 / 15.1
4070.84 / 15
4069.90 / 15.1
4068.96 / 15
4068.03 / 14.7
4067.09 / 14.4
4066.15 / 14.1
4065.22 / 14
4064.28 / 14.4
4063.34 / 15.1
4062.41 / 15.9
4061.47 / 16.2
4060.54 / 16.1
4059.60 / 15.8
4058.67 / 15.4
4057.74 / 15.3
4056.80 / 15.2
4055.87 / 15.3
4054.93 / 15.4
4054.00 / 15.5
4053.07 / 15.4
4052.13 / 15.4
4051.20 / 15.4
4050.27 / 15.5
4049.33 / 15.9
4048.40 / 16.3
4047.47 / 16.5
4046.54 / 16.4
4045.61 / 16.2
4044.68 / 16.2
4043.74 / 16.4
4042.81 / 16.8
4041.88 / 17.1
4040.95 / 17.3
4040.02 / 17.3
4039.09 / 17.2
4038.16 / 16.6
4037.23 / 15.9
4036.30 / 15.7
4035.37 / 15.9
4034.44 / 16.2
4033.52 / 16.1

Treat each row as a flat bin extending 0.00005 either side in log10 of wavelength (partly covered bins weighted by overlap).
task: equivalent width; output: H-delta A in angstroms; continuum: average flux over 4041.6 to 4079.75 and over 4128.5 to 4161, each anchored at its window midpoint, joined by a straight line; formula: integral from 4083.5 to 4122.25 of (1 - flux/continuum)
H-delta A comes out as 7.8 angstroms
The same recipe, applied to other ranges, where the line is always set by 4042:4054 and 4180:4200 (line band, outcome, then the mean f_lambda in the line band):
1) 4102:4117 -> 4.0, 11.4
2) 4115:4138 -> 1.4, 14.5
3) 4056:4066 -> 0.4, 15.3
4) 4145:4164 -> -0.4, 15.5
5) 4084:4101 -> 3.5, 12.5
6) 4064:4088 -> 1.2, 15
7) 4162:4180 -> 0.3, 14.8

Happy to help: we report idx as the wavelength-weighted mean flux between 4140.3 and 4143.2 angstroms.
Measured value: 15.2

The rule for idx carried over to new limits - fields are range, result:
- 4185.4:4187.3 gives 15.5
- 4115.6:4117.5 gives 13.8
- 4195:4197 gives 14.8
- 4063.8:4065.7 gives 14.2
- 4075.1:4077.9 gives 15.1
